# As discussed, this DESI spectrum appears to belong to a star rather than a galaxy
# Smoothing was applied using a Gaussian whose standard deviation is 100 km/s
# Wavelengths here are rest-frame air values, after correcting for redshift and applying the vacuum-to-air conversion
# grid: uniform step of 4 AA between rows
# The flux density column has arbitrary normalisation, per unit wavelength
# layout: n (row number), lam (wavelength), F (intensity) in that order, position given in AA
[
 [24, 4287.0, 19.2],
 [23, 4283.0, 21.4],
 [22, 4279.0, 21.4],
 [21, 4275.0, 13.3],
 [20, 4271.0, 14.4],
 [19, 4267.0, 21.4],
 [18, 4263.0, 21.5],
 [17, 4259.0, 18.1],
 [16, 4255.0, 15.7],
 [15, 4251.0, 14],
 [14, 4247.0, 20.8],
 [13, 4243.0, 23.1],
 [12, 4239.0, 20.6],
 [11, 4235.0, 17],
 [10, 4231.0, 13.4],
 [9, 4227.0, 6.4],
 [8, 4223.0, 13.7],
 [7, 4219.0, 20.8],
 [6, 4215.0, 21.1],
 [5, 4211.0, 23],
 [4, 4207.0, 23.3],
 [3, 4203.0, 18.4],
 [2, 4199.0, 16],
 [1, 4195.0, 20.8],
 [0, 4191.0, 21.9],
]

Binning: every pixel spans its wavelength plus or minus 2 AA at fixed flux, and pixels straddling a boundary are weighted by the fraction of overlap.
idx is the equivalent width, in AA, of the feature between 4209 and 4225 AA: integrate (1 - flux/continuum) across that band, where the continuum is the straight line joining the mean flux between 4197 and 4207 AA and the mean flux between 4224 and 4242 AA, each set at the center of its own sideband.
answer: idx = -2.78 AA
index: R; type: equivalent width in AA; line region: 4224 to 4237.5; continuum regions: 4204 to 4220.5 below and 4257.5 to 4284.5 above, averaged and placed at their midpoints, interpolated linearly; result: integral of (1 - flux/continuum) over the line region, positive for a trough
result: 5.28 AA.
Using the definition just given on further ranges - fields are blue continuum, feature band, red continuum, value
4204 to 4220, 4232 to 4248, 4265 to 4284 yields 0.24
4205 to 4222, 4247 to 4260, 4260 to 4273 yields 2.07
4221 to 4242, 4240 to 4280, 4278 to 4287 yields -0.89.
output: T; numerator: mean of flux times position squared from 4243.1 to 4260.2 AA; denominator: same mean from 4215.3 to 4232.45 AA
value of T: 1.26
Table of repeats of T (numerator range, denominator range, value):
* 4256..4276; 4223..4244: 1.17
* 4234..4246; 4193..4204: 1.14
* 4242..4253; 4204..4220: 0.88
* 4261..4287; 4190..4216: 0.95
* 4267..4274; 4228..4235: 1.23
